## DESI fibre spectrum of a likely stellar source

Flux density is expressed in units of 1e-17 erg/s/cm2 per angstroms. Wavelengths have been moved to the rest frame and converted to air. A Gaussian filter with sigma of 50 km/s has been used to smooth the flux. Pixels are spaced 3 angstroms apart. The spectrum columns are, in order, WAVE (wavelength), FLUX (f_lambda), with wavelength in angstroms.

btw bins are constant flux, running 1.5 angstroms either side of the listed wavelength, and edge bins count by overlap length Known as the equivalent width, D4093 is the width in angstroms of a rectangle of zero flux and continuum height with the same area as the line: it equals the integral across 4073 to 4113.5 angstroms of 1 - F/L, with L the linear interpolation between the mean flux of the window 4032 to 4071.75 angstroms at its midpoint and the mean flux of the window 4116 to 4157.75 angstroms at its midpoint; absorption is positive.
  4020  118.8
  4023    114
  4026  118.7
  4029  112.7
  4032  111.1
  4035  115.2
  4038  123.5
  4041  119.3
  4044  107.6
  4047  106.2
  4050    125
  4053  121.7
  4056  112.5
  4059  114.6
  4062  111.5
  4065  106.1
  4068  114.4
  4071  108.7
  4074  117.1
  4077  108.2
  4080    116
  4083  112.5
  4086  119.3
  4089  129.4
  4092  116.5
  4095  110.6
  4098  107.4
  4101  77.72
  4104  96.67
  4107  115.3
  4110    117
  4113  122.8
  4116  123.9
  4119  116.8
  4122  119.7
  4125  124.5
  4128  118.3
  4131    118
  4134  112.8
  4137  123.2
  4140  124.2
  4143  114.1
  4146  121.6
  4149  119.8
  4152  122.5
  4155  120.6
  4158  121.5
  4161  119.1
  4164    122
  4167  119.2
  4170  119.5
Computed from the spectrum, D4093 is 1.9 angstroms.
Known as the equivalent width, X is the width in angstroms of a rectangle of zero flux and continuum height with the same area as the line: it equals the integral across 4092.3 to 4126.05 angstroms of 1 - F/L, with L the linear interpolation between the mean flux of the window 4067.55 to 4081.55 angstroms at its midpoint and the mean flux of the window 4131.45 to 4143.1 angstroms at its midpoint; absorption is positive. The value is 1.2 angstroms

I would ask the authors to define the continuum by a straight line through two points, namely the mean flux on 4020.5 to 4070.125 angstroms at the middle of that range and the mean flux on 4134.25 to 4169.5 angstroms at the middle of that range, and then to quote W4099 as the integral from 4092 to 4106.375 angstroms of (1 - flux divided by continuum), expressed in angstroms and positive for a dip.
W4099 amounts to 2.01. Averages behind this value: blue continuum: 115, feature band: 101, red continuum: 120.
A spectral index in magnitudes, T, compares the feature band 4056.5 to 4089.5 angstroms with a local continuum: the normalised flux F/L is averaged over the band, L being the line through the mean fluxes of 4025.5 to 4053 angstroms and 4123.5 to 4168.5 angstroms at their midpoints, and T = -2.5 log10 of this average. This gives 0.031 mag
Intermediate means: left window 116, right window 120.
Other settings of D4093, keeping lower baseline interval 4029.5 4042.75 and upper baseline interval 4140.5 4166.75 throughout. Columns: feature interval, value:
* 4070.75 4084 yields 0.6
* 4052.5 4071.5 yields 0.8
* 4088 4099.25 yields 0.3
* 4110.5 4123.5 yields -0.1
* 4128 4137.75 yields 0.2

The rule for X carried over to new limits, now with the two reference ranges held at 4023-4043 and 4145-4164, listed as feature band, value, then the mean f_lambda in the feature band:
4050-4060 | -0.04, 118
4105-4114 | 0.17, 117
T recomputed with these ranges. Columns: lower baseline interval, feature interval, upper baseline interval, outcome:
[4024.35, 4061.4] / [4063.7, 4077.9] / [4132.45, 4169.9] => 0.05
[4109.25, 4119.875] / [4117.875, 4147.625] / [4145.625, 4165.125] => 0.01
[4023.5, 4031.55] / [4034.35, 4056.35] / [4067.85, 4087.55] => -0.02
